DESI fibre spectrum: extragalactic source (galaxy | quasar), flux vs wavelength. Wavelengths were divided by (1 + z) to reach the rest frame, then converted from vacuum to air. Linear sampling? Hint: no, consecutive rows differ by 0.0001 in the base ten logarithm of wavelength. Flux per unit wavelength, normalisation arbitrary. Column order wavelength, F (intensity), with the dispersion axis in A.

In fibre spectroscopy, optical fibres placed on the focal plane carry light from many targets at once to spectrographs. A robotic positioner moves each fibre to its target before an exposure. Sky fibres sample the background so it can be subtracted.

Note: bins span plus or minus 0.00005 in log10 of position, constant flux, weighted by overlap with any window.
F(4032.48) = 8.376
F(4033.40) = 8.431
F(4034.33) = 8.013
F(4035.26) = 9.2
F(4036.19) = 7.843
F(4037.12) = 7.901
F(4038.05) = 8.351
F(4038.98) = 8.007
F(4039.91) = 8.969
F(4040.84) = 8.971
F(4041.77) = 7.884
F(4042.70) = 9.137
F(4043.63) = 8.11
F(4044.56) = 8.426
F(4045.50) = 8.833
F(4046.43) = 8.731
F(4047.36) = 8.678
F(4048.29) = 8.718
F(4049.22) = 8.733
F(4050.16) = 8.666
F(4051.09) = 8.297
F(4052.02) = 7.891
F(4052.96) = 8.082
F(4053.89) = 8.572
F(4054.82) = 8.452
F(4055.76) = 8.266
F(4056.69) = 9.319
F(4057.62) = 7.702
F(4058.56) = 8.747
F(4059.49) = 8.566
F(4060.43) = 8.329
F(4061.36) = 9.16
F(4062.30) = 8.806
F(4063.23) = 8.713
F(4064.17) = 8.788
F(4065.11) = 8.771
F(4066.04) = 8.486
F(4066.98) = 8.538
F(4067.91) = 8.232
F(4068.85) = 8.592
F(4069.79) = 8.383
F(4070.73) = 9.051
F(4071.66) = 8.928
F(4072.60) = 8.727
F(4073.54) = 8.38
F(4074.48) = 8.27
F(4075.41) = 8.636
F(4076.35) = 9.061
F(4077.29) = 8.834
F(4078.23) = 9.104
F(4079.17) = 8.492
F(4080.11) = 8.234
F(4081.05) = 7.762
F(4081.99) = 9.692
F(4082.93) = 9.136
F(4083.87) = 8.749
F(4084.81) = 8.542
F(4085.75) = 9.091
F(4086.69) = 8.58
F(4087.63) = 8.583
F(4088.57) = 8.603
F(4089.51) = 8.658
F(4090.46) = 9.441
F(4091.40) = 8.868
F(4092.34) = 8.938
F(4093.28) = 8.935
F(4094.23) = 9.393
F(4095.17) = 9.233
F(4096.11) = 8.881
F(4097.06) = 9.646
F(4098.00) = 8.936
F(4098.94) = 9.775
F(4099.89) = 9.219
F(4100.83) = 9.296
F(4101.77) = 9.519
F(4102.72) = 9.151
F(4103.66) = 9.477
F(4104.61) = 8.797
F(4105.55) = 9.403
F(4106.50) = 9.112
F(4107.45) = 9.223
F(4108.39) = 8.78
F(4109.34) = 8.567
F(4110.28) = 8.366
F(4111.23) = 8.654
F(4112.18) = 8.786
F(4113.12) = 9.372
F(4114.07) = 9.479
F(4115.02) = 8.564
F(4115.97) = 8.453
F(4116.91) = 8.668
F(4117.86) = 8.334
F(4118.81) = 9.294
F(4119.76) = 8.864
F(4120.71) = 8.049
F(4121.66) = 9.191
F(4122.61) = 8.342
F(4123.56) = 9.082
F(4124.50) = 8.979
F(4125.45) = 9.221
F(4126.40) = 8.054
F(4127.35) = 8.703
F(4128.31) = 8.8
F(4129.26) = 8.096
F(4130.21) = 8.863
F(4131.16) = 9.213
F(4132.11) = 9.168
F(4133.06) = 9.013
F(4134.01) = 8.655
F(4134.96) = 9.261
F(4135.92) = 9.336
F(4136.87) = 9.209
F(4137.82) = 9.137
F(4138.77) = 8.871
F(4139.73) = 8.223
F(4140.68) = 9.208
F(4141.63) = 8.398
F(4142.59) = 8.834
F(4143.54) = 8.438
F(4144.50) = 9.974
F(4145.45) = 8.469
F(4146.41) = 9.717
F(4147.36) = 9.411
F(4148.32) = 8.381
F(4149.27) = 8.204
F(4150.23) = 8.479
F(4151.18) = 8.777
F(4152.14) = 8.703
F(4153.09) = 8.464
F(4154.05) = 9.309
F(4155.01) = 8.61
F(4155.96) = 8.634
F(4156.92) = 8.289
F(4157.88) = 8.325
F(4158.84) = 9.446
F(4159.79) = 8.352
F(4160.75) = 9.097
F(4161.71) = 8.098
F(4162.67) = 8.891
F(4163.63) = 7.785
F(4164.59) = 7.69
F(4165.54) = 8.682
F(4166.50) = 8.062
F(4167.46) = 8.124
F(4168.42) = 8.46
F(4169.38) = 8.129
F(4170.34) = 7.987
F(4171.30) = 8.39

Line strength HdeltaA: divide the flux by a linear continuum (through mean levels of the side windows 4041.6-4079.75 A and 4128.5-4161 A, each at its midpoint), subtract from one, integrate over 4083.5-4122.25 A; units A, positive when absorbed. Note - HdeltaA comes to -1.09 A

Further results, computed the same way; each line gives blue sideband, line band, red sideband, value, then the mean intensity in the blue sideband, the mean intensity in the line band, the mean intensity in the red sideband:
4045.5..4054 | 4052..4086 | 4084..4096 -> 0.2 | 8.5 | 8.63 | 8.9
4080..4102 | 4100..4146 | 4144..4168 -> -0.4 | 9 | 8.9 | 8.64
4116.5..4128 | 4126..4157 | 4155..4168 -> -0.9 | 8.73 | 8.82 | 8.43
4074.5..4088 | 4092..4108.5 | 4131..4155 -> -0.8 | 8.74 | 9.22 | 8.9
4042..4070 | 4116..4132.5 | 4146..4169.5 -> -0.4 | 8.55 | 8.75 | 8.57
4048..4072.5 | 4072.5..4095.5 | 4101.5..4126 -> -0.2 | 8.57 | 8.8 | 8.9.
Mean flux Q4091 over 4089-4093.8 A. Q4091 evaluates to 8.95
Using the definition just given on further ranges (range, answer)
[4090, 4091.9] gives 9.17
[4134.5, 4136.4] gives 9.27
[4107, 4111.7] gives 8.72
